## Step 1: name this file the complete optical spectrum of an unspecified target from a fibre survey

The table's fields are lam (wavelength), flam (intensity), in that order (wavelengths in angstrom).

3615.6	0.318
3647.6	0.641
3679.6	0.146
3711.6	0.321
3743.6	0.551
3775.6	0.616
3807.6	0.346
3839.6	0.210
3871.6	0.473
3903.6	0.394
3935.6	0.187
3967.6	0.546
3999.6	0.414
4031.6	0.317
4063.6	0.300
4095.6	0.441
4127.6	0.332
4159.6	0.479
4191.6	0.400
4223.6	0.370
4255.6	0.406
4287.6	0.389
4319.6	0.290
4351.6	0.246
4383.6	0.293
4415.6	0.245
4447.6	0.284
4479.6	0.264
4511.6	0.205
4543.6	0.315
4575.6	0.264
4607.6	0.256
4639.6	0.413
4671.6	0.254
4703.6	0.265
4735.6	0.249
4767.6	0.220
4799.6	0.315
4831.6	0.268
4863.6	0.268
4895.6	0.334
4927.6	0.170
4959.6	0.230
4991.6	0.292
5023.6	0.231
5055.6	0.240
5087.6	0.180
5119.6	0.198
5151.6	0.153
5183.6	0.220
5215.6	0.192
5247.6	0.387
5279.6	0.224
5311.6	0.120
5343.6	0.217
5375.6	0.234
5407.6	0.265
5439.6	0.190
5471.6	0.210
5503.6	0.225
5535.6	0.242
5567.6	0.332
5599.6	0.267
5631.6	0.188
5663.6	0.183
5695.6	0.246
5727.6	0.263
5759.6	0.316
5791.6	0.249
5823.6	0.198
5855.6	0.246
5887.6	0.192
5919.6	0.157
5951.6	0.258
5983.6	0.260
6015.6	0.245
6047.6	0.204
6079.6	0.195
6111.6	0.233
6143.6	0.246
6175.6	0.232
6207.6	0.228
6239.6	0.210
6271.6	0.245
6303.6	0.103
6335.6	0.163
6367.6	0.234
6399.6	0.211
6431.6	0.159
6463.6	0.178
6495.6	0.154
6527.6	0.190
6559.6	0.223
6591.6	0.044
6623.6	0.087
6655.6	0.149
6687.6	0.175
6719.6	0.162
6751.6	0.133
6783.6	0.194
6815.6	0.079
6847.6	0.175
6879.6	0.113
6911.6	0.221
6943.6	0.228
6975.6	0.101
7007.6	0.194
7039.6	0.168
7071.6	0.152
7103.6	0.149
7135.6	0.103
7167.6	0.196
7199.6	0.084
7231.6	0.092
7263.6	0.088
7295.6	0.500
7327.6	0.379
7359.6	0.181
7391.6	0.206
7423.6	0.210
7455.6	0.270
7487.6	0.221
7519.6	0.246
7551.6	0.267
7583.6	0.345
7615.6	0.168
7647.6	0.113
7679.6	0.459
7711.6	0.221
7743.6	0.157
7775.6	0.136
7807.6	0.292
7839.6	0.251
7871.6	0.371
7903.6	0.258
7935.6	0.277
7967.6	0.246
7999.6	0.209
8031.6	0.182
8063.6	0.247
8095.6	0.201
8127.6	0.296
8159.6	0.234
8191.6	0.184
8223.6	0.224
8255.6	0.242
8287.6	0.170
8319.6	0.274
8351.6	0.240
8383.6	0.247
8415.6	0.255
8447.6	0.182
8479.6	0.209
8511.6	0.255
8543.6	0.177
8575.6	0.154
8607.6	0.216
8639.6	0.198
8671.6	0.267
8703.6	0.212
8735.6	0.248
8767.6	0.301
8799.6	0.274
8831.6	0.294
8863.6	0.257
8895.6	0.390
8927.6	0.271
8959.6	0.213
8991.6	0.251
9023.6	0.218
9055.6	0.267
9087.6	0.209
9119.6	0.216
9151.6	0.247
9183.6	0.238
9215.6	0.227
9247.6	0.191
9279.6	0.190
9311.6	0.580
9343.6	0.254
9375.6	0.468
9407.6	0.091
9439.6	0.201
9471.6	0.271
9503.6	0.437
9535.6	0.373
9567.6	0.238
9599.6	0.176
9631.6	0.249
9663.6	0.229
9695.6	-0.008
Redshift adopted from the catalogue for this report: 0.96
